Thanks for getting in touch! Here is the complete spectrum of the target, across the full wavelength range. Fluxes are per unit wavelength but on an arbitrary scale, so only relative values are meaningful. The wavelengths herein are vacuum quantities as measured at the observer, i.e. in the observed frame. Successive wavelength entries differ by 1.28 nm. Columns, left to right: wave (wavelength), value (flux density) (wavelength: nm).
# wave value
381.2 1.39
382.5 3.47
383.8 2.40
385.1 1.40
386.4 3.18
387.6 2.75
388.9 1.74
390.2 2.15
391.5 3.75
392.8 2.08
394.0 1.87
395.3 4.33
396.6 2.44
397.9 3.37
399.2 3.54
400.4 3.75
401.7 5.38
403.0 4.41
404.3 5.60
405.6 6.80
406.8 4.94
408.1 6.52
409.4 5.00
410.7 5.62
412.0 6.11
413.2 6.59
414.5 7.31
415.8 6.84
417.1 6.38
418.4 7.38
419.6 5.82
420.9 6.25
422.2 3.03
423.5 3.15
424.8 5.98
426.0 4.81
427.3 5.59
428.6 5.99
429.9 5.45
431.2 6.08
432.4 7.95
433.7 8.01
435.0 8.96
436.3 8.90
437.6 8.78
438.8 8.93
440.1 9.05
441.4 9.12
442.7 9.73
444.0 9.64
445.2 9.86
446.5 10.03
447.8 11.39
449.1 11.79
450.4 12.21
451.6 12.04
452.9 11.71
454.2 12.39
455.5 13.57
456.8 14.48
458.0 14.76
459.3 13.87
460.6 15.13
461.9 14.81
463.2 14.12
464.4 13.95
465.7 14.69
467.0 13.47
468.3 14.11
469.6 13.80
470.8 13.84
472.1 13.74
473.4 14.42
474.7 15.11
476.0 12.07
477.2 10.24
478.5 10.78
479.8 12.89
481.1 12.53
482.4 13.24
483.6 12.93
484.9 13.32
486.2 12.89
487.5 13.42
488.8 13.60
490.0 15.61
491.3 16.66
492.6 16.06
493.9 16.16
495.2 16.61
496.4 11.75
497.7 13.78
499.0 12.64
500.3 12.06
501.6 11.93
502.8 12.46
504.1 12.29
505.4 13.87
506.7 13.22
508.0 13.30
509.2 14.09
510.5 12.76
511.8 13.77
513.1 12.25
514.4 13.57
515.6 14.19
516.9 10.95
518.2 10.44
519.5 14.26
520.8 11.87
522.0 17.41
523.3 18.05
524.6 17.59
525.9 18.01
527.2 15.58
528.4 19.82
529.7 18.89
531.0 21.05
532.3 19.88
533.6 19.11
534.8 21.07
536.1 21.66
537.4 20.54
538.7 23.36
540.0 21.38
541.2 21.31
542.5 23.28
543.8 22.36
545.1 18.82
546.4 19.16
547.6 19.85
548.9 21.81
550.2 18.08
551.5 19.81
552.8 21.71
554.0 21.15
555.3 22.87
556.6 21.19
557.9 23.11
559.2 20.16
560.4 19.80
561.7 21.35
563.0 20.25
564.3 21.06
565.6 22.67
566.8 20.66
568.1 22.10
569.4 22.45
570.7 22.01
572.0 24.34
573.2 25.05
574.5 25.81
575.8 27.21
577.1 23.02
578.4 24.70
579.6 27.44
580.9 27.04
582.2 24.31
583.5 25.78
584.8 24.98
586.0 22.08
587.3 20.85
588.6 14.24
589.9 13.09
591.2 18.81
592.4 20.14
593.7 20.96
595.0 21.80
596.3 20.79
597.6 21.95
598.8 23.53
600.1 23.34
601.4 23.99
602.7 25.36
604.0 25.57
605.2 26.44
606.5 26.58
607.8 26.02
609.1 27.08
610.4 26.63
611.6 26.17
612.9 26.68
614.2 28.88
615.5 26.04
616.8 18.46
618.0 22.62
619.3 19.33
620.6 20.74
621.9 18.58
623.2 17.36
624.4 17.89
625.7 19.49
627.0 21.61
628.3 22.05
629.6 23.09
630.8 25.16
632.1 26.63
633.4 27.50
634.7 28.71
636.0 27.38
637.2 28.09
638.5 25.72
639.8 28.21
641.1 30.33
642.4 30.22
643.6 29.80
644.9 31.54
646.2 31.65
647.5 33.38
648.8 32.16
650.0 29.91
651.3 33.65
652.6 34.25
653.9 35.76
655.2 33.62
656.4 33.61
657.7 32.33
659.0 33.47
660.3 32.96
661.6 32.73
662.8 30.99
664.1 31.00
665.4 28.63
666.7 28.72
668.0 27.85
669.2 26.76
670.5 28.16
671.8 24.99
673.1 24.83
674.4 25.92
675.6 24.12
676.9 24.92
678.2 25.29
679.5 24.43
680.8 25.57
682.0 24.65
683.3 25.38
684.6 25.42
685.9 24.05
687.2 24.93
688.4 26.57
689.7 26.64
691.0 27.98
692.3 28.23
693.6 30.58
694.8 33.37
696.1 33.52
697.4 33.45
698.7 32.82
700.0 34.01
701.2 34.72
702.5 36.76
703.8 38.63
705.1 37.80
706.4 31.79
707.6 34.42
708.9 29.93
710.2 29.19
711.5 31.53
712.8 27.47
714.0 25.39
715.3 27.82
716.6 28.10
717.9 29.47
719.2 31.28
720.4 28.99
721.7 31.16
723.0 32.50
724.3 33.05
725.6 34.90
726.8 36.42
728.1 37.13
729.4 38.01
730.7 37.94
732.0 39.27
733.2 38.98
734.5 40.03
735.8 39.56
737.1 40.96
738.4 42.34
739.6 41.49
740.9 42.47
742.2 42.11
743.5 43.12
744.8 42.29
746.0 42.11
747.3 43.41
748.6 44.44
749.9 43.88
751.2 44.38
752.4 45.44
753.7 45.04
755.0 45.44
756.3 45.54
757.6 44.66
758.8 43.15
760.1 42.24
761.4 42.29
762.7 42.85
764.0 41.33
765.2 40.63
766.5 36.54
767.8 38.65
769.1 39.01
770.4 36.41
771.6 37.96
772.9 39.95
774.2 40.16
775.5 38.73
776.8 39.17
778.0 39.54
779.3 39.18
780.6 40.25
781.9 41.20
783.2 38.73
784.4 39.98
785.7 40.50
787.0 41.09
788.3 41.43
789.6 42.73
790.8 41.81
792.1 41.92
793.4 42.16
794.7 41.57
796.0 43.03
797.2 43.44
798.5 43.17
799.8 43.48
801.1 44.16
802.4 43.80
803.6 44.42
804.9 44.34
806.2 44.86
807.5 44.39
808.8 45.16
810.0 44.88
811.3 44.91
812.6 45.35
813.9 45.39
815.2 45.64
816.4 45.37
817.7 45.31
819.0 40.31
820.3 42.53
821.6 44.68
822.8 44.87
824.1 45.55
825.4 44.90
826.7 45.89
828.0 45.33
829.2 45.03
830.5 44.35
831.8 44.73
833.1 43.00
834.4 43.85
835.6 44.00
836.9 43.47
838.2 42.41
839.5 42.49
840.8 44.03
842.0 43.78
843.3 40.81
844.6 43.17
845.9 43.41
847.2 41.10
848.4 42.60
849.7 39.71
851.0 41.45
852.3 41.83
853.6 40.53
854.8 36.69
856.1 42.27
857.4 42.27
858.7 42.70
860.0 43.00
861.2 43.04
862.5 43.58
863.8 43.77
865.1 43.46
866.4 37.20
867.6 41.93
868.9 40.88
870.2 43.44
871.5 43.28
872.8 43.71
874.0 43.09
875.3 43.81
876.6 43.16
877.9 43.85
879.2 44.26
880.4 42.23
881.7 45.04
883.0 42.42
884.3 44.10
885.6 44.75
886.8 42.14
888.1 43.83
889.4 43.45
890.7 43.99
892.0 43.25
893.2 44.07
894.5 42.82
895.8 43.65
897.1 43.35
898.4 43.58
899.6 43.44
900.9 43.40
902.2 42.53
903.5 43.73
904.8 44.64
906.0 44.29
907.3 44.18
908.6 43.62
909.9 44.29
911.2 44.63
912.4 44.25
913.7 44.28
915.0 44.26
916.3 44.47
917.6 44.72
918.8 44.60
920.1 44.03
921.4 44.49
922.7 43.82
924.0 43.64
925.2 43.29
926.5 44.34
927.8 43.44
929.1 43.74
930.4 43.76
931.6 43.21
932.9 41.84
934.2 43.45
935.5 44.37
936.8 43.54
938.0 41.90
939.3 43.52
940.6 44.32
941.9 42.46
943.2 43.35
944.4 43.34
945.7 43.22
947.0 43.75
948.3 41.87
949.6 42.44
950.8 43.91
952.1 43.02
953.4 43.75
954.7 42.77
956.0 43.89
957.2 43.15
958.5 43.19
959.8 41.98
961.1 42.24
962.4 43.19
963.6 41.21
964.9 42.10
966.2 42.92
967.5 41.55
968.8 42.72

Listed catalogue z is 0.00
